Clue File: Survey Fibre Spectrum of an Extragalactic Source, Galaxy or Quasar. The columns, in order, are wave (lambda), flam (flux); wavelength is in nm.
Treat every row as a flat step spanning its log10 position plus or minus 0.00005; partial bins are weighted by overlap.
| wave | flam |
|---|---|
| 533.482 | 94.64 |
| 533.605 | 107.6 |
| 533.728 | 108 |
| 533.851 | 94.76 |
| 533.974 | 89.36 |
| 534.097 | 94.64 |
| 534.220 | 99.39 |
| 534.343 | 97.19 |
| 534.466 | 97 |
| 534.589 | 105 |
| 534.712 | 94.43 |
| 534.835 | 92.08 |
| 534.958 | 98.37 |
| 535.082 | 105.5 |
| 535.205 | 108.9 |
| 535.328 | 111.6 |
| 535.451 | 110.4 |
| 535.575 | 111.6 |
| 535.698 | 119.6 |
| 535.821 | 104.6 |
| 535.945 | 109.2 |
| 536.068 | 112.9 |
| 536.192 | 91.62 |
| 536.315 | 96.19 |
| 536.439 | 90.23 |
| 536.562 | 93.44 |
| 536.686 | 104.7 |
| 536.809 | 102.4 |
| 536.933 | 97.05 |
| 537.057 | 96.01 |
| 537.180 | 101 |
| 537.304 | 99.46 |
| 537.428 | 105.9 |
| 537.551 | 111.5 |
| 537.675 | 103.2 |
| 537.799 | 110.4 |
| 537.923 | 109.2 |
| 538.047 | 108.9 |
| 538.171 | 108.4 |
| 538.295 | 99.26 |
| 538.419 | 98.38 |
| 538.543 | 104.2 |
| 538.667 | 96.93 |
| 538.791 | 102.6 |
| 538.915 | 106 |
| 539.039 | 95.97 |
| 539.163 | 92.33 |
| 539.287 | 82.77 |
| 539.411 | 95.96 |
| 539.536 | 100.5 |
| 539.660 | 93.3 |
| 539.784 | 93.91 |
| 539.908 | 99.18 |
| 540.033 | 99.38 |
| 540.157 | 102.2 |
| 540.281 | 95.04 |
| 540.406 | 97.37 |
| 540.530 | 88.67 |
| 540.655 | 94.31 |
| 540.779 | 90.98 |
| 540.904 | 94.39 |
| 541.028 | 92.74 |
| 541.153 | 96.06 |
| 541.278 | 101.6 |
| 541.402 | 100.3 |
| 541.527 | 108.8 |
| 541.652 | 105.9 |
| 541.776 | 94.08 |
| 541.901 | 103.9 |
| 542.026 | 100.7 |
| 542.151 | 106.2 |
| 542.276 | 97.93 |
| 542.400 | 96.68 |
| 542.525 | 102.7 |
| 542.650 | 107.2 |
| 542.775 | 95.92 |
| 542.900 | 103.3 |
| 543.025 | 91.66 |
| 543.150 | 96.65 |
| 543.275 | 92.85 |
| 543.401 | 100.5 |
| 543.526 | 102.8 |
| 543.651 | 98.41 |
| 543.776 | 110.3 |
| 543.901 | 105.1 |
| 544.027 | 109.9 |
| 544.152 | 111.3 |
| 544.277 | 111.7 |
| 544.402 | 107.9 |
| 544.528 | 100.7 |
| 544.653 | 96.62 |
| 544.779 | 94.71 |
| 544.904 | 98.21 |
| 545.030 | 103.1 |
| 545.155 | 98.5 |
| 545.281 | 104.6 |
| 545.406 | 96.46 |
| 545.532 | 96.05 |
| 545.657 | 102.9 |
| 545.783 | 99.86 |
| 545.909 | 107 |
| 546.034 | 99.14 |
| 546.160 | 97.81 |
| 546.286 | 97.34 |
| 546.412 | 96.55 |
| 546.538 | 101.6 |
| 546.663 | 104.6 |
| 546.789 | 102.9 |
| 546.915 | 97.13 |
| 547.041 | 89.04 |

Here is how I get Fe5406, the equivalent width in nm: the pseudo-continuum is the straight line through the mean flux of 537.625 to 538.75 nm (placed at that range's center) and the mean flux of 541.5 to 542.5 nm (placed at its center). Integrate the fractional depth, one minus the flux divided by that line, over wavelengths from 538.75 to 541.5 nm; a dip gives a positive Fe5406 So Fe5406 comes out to 0.18 nm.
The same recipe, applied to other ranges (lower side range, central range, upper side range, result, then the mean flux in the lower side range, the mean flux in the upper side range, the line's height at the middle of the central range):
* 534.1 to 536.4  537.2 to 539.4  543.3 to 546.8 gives 0.02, 103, 102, 103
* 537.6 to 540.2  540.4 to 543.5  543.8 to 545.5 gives 0.10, 100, 103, 102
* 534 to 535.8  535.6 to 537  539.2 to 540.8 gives -0.02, 103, 95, 101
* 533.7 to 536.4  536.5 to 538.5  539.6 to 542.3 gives -0.05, 102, 98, 100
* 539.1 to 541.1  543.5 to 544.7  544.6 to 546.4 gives -0.09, 94.6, 99.4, 98.1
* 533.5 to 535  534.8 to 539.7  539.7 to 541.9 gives -0.22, 98.1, 97.5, 97.8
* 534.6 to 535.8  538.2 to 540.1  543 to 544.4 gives 0.13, 106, 103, 105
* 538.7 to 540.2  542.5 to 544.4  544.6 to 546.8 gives -0.08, 97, 99.8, 98.8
